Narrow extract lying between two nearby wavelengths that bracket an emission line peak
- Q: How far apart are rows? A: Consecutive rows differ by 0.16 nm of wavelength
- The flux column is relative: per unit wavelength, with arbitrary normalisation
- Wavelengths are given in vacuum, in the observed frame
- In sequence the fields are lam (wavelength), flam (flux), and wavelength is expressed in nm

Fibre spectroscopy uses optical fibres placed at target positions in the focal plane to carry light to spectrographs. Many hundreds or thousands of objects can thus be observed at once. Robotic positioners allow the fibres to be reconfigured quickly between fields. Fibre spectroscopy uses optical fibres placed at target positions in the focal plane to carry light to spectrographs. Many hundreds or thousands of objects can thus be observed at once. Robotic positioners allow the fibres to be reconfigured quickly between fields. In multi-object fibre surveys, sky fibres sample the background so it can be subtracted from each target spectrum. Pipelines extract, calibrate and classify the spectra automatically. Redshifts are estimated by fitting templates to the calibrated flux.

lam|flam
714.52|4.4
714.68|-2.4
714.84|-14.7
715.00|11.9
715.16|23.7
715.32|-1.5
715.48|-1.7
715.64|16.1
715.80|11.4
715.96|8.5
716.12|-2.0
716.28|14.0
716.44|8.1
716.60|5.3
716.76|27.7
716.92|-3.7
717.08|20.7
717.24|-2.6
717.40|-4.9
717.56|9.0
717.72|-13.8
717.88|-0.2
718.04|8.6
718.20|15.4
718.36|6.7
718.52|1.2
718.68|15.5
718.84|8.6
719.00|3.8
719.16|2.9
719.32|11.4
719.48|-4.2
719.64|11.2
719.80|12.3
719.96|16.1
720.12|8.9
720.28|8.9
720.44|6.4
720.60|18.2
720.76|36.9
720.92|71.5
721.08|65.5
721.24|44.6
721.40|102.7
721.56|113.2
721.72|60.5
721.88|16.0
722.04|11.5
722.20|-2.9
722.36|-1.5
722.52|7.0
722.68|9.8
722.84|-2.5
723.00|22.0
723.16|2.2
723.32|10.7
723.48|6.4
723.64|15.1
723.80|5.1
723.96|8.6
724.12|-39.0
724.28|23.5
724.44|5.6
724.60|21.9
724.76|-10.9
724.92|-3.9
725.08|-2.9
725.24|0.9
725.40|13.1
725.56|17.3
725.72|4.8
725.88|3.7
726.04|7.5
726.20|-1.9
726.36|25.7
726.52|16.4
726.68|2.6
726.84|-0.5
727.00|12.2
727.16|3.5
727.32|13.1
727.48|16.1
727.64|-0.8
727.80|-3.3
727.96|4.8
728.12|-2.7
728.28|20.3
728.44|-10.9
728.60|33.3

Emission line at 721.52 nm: [O II] 3727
